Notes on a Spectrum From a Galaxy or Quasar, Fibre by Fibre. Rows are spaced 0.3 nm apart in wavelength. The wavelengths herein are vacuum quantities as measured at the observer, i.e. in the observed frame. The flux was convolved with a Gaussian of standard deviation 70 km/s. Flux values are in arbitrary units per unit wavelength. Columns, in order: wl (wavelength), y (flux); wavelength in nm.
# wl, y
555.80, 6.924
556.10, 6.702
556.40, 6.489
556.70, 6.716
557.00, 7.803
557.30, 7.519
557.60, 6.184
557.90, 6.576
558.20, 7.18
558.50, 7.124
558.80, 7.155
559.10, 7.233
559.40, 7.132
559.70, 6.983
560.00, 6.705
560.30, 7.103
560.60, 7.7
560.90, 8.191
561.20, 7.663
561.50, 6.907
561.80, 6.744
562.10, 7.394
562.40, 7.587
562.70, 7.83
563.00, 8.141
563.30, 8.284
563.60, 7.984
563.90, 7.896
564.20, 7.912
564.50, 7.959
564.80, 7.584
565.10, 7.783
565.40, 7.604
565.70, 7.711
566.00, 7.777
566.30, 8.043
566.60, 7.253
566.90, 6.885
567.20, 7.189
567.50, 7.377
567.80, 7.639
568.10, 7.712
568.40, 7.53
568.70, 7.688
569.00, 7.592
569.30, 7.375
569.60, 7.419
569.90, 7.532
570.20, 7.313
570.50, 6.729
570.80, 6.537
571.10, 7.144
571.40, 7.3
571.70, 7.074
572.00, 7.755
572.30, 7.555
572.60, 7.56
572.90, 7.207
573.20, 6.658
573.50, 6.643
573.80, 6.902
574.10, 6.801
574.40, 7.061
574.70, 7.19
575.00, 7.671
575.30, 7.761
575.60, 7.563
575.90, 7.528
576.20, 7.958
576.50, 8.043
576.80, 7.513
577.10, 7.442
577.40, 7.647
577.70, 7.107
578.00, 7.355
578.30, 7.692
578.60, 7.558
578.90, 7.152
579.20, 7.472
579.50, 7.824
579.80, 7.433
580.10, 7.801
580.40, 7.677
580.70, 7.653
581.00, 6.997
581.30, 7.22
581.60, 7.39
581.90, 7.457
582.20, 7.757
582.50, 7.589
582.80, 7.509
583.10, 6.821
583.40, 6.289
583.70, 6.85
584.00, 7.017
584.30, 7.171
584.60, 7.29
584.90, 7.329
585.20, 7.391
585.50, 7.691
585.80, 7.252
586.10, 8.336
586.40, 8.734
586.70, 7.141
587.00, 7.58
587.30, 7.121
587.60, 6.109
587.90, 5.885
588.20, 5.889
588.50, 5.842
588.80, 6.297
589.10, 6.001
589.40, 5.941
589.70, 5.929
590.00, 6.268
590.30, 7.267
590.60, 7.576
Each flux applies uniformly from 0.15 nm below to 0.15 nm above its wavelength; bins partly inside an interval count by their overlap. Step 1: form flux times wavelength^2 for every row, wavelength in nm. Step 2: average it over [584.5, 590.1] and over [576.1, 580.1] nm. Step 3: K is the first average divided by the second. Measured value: 0.93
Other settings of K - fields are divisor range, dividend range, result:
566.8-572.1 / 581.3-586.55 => 1.06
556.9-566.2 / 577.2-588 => 1.06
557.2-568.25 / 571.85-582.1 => 1.05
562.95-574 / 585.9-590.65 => 0.97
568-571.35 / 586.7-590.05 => 0.92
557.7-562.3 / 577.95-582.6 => 1.12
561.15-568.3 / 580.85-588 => 1.02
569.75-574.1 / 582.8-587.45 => 1.08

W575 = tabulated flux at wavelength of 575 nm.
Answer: 7.671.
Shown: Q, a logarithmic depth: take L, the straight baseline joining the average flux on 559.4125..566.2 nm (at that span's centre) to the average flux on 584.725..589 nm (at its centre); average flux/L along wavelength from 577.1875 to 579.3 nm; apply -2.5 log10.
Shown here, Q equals -0.028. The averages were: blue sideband 7.6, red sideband 7.03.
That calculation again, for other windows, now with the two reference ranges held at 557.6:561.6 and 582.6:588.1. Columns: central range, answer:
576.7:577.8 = -0.04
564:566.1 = -0.09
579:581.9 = -0.05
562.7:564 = -0.13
